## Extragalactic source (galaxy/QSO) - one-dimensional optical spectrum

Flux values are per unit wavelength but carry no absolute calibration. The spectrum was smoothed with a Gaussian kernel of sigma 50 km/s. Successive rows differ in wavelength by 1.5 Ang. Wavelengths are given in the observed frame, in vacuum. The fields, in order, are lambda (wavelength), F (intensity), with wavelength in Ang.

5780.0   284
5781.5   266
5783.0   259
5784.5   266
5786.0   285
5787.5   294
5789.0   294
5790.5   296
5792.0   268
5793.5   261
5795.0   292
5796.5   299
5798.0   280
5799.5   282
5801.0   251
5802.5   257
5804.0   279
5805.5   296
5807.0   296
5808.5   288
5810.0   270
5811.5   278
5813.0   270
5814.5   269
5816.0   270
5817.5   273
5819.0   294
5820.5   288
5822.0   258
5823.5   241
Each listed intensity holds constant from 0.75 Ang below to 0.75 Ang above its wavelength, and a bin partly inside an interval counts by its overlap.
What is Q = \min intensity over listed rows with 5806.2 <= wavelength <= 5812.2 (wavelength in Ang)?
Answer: 270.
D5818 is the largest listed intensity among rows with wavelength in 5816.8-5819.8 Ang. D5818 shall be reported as 294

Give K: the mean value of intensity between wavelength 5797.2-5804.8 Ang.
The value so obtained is 270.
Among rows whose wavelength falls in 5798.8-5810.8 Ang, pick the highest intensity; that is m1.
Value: 296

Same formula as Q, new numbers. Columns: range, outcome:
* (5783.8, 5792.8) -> 266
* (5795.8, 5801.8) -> 251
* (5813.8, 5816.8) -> 269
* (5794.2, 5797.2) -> 292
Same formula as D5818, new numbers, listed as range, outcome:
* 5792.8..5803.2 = 299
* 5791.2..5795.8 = 292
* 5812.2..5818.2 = 273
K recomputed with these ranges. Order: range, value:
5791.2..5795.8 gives 274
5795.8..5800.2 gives 287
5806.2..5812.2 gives 283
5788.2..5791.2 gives 295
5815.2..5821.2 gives 281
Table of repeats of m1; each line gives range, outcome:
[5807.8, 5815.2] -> 288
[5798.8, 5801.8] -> 282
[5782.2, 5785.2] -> 266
